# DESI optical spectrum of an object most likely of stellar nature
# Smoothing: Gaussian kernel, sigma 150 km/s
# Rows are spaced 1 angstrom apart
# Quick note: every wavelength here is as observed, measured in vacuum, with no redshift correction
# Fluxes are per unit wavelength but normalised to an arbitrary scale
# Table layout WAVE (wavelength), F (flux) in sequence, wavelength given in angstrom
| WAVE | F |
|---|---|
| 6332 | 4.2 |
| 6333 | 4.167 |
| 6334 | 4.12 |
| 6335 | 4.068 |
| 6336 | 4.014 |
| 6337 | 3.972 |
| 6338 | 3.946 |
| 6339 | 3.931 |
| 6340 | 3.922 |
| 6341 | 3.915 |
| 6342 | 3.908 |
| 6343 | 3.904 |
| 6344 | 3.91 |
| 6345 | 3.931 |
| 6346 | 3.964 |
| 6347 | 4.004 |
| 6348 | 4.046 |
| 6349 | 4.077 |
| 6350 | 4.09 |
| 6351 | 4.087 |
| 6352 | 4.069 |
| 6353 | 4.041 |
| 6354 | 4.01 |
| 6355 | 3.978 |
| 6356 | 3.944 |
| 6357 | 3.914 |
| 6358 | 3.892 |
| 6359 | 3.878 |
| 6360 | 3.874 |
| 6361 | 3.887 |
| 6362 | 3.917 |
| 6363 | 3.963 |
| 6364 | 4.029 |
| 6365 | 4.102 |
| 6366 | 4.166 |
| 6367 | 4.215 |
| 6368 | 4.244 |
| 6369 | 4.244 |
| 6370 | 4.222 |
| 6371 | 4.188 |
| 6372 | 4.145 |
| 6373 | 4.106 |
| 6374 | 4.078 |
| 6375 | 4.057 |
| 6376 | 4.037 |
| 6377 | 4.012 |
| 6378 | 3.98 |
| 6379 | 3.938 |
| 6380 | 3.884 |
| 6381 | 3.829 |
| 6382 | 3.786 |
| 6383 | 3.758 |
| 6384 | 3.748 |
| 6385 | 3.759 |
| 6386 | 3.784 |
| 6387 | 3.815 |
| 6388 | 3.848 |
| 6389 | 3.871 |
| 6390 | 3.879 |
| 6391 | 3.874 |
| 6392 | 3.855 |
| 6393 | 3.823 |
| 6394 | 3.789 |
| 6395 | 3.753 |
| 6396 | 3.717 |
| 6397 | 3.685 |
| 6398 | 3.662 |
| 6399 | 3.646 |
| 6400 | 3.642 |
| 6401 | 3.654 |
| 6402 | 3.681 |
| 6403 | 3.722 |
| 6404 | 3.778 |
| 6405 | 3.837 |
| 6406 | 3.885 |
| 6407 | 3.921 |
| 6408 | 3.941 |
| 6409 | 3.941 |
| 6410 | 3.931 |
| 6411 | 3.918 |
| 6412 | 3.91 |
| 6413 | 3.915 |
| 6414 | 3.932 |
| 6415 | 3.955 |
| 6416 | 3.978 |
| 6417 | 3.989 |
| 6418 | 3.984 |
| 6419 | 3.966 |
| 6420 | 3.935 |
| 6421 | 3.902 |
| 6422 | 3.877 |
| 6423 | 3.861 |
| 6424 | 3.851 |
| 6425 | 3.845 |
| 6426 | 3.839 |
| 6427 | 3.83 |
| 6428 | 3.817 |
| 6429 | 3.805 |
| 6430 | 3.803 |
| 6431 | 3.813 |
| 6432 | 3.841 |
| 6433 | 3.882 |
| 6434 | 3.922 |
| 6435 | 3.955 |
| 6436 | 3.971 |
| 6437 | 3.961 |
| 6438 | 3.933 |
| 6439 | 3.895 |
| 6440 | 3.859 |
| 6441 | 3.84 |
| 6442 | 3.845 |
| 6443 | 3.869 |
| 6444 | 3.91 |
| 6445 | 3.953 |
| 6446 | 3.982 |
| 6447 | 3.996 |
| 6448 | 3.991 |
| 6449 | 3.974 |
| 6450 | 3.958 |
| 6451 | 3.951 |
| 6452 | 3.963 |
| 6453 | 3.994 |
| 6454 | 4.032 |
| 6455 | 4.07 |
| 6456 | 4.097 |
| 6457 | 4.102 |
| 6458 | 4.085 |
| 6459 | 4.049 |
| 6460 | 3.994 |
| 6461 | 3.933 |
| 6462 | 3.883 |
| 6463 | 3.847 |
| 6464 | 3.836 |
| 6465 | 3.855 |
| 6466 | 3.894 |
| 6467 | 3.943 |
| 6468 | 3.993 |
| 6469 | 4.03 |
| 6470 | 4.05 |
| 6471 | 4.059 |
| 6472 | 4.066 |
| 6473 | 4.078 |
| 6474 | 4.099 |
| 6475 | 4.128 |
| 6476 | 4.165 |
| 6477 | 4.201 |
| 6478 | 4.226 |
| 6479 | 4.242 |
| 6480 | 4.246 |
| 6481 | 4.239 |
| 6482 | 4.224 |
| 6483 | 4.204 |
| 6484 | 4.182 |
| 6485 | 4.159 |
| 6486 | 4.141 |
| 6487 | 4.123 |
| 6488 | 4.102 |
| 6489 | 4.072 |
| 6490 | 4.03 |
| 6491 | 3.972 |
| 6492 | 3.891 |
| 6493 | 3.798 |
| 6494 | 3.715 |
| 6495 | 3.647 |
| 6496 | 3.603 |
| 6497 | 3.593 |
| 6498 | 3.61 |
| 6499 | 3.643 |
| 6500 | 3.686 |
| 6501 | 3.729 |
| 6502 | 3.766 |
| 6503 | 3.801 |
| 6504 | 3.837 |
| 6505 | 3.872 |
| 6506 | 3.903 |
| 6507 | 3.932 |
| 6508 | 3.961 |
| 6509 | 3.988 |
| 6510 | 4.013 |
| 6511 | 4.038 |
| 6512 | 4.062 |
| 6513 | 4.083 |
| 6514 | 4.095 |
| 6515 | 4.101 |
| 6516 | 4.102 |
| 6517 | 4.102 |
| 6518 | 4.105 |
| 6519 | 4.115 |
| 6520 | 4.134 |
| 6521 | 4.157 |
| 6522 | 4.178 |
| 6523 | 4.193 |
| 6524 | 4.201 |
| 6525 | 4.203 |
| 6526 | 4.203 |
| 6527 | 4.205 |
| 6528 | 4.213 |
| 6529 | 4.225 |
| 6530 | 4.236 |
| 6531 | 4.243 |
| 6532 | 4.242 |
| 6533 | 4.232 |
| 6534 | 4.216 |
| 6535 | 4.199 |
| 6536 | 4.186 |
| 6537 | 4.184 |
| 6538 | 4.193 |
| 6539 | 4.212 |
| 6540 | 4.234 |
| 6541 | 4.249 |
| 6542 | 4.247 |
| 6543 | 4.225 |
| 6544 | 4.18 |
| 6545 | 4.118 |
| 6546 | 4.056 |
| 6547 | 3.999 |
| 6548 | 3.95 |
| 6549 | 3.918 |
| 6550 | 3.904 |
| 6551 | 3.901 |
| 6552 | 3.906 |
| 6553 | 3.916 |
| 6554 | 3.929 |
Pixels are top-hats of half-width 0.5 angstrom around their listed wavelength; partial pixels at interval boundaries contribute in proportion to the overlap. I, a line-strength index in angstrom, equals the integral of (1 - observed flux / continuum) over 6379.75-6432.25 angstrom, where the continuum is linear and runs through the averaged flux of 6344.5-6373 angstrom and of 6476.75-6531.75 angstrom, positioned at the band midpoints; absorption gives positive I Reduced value 2.6 angstrom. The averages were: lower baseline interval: 4.04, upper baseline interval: 4.03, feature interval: 3.83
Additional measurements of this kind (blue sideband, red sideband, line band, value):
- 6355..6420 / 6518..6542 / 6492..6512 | 1.6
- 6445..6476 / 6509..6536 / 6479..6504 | 0.9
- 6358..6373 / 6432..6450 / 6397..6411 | 0.7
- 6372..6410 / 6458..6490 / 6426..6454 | 0.5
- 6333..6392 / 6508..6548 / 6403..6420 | 0.5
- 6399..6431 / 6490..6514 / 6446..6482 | -1.8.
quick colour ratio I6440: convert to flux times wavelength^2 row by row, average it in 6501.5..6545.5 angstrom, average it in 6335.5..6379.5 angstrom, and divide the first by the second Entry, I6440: 1.08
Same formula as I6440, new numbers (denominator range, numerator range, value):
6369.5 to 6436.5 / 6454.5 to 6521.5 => 1.06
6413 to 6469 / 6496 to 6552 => 1.06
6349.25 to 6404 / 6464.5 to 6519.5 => 1.06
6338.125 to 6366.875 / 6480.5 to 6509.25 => 1.03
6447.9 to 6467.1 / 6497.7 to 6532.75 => 1.03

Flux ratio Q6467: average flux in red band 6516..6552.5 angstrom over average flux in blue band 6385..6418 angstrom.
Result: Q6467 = 1.08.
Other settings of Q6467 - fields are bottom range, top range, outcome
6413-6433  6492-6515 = 0.99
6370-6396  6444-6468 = 1.02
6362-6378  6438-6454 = 0.96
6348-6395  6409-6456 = 0.99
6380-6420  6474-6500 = 1.04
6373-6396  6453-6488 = 1.05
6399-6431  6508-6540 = 1.08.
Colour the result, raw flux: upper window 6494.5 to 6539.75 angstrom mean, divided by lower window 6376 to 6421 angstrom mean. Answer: 1.0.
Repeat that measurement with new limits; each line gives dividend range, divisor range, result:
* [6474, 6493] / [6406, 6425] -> 1.05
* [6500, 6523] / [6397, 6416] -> 1.05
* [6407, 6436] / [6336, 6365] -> 0.98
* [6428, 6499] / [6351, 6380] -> 0.98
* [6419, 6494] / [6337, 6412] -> 1.02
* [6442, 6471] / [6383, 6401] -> 1.05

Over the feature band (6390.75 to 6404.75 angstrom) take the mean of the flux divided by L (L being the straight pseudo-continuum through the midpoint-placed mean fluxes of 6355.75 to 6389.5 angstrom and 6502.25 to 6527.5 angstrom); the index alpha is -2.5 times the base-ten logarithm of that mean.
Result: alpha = 0.07 mag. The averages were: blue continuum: 3.97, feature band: 3.73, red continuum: 4.06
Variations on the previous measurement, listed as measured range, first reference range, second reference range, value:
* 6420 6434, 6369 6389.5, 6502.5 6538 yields 0.04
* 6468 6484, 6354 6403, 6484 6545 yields -0.04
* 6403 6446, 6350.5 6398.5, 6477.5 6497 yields 0.02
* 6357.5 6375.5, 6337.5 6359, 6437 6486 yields -0.02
